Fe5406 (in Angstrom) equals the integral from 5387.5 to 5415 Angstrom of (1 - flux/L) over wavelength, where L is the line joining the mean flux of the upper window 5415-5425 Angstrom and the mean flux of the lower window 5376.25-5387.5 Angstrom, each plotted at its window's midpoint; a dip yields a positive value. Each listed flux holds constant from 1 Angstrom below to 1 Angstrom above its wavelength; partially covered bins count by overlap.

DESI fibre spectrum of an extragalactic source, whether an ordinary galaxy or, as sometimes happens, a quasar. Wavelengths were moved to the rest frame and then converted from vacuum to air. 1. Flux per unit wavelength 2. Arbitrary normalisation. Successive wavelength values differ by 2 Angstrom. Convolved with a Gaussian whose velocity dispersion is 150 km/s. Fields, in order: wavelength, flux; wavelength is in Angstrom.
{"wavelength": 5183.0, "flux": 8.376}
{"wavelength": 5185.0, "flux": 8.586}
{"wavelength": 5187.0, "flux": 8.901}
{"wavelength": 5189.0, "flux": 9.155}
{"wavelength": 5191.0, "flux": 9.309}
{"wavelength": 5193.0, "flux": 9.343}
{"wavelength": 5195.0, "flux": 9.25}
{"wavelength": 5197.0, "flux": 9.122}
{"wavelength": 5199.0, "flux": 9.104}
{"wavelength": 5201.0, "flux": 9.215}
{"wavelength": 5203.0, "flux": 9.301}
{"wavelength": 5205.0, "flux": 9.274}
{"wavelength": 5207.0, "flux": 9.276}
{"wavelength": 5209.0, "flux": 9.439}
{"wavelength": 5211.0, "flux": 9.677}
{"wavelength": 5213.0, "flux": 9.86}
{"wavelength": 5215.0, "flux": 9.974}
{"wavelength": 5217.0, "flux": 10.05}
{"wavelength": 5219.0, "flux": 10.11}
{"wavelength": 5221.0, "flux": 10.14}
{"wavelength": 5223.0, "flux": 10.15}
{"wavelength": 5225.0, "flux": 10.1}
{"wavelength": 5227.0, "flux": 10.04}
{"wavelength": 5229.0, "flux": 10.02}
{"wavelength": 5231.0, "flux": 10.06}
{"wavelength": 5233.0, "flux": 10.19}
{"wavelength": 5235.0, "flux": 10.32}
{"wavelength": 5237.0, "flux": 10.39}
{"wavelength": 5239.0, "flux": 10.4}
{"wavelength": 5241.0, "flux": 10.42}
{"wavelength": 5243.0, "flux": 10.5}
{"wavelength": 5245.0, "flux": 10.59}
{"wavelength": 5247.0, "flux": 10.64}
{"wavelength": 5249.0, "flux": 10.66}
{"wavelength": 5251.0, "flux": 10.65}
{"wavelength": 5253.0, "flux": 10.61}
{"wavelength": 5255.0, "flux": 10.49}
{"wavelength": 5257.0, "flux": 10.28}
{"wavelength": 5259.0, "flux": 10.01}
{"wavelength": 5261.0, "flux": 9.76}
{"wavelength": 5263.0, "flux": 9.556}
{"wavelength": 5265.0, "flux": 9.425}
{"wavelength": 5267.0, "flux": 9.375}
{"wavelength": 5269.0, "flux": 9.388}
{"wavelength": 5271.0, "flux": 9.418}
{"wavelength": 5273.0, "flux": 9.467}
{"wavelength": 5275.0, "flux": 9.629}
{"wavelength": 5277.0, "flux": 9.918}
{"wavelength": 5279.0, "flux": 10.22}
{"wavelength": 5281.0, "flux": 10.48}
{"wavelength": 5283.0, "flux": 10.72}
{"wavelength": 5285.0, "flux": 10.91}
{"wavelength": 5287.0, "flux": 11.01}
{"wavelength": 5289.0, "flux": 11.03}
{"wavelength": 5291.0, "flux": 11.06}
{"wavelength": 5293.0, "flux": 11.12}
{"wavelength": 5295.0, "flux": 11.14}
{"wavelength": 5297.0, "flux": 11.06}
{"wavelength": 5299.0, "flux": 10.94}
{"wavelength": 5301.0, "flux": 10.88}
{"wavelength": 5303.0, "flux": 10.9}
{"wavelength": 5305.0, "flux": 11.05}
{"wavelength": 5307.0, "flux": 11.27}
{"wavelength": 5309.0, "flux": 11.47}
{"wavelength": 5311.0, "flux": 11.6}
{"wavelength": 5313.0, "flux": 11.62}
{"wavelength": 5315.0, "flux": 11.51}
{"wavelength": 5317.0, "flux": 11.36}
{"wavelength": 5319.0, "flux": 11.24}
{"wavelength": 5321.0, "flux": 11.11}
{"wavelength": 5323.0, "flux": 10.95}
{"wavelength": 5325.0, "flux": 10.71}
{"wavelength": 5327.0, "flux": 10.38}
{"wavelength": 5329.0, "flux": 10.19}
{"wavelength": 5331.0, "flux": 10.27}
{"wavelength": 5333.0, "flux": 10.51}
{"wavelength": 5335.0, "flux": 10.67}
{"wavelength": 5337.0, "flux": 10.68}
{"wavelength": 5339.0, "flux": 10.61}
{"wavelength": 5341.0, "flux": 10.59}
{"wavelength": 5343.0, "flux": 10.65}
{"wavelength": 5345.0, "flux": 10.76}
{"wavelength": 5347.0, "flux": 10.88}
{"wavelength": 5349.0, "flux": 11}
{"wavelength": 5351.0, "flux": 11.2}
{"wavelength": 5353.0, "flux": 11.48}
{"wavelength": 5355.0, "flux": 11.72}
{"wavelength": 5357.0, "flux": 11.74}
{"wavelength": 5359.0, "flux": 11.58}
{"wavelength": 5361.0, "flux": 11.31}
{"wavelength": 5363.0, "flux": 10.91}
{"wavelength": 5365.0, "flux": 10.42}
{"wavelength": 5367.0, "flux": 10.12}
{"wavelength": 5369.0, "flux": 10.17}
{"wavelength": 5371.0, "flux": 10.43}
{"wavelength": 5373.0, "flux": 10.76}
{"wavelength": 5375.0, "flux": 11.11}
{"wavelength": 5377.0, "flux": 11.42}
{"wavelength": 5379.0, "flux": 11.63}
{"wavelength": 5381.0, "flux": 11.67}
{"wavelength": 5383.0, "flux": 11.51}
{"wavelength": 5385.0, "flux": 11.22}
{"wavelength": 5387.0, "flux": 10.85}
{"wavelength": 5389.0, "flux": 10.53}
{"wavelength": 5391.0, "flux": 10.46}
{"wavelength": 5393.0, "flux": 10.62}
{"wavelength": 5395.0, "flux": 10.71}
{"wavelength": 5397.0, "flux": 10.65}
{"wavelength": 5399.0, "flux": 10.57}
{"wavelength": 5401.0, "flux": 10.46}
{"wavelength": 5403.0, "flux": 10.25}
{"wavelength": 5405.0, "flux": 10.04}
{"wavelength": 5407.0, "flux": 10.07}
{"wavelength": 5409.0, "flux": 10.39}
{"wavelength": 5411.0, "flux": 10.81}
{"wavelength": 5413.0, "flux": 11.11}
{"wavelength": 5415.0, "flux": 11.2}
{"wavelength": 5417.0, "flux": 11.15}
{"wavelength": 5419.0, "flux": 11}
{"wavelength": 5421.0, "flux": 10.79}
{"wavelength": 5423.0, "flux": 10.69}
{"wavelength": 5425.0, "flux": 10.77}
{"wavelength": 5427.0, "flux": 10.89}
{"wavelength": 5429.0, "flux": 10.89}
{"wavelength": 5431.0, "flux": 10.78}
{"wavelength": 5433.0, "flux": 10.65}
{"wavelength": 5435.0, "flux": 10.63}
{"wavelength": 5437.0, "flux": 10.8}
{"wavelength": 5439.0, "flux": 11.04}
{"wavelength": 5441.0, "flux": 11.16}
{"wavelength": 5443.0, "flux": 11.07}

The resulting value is 1.52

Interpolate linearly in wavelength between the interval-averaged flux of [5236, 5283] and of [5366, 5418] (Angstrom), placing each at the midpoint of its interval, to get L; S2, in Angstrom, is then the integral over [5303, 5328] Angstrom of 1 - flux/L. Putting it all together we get -1.9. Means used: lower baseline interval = 10.1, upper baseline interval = 10.8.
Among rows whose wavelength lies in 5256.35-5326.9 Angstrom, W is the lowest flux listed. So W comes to 9.375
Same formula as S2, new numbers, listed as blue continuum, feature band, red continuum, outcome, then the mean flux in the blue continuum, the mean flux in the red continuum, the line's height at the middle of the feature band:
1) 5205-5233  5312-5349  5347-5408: -0.8 Angstrom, 9.9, 10.9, 10.6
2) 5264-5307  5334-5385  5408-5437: -1.6 Angstrom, 10.5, 10.8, 10.7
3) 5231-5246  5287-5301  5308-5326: 0.0 Angstrom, 10.4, 11.3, 11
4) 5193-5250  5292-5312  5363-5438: -1.6 Angstrom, 9.93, 10.8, 10.3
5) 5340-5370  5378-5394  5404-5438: -0.3 Angstrom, 11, 10.7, 10.9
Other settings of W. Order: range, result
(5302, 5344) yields 10.19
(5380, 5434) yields 10.04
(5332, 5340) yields 10.51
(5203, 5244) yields 9.274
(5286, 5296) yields 11.01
